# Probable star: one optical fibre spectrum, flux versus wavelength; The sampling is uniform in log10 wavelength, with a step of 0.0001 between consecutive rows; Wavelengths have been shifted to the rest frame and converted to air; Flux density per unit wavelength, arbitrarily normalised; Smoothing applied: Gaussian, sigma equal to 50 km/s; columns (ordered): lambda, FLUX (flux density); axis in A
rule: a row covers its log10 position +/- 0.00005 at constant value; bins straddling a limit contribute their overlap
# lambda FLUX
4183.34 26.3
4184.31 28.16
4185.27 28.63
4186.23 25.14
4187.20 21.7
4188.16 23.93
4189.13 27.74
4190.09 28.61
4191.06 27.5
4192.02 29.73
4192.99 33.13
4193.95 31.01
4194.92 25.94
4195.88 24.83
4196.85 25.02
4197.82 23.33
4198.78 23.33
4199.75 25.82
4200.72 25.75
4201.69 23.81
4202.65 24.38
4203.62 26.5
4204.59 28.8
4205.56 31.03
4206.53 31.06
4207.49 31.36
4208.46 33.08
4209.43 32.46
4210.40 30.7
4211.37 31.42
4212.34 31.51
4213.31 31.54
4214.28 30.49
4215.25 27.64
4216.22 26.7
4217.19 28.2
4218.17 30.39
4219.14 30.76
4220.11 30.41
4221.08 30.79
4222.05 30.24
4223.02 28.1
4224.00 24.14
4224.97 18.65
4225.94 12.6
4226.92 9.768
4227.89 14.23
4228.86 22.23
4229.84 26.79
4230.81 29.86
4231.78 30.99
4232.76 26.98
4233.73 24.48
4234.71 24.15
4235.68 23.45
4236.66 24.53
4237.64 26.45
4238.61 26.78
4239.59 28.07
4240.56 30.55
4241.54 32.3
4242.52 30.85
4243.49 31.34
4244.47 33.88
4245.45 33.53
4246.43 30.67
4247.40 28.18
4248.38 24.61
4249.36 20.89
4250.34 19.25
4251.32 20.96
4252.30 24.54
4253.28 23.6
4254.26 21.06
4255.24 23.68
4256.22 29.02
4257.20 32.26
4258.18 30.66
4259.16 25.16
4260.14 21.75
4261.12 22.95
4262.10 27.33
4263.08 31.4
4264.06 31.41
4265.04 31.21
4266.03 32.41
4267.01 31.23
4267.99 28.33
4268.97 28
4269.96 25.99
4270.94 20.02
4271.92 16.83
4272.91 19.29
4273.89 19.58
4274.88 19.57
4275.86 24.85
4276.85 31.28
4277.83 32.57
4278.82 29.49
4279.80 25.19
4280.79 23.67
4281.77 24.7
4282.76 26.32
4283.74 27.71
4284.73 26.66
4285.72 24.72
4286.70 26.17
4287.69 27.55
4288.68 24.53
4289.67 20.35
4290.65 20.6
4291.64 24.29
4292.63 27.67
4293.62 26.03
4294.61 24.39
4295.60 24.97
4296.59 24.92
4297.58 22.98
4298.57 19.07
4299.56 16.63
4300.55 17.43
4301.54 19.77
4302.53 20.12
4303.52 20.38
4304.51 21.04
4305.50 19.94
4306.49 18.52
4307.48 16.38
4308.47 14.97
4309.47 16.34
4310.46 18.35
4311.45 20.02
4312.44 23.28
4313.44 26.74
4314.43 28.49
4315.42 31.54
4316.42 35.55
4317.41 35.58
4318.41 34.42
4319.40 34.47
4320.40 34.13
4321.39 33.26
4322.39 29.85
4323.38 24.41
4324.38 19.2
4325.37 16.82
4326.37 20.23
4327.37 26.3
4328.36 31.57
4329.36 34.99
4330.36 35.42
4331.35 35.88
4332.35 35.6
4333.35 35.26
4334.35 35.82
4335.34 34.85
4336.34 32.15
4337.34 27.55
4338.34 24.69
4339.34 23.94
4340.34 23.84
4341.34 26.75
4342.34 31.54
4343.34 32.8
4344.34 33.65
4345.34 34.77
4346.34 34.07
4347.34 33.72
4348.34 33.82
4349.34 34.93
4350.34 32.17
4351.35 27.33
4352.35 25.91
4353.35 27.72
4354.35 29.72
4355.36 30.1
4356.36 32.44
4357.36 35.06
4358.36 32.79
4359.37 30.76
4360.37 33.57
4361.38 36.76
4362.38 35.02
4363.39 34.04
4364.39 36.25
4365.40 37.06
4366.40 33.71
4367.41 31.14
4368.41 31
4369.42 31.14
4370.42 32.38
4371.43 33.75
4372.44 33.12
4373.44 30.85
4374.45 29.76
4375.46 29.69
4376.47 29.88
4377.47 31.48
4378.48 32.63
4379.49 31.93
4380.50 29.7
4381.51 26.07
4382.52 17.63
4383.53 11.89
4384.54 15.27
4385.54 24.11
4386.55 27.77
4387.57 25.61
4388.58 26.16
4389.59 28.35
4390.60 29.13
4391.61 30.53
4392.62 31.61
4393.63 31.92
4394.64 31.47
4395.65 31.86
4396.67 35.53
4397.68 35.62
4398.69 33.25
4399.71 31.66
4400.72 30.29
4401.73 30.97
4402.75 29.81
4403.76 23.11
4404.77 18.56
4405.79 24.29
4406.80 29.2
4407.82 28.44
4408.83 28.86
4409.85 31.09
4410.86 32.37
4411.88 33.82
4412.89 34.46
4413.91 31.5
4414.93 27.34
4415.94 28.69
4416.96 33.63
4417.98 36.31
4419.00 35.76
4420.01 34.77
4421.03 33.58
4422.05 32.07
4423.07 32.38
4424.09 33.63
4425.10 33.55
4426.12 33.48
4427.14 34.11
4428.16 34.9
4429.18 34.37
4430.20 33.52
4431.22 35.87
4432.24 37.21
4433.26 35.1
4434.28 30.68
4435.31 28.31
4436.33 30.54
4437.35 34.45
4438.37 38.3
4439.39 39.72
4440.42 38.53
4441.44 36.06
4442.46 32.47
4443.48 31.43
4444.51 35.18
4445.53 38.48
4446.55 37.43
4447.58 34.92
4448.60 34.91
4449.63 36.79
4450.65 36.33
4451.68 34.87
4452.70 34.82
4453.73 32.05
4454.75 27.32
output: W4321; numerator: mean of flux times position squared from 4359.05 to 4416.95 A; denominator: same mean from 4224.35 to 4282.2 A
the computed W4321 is 1.2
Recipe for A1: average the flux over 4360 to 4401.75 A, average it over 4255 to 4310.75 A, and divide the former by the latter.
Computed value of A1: 1.3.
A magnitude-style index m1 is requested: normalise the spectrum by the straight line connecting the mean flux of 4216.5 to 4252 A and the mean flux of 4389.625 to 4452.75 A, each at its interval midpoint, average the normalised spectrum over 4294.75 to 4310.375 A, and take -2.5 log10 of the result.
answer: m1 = 0.40 mag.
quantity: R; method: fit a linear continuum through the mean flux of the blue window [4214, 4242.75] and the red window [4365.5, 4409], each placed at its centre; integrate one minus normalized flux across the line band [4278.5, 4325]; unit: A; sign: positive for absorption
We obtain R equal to 4.9 A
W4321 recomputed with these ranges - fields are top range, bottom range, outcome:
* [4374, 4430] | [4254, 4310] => 1.31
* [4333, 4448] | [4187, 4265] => 1.26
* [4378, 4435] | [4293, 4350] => 1.16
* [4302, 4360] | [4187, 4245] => 1.11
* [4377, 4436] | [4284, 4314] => 1.46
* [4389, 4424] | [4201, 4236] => 1.25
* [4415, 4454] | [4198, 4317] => 1.46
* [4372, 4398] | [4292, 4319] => 1.27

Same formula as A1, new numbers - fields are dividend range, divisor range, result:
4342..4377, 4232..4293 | 1.23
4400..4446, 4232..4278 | 1.22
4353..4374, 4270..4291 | 1.34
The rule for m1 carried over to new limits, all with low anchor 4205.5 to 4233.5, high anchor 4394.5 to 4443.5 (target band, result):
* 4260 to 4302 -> 0.158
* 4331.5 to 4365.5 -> -0.046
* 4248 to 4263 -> 0.145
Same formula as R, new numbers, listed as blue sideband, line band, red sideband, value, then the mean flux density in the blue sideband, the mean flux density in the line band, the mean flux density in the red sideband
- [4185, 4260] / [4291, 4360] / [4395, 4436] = 4.77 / 26.9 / 27.6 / 31.8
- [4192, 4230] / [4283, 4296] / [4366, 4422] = 1.41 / 26.9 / 25.1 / 29.7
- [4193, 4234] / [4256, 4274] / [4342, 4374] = 1.40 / 26.9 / 26.7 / 32.6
